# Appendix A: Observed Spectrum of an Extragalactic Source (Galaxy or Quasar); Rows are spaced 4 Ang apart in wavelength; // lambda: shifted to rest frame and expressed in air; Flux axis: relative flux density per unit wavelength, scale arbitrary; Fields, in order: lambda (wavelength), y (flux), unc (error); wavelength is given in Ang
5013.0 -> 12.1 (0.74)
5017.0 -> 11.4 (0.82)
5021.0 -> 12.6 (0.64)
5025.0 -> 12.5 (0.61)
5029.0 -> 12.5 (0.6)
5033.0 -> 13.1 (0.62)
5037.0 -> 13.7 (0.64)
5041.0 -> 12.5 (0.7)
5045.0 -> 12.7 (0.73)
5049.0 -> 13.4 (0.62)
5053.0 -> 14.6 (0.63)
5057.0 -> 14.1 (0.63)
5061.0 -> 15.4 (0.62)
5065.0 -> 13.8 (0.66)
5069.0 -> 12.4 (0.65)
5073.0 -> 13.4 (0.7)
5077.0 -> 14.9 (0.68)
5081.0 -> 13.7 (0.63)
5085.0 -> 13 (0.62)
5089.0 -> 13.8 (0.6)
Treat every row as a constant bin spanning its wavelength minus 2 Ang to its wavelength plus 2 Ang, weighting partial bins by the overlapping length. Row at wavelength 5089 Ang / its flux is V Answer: 13.8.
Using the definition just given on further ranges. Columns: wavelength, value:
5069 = 12.4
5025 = 12.5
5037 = 13.7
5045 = 12.7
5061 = 15.4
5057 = 14.1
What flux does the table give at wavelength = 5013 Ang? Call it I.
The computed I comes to 12.1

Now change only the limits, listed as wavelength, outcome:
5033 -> 13.1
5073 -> 13.4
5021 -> 12.6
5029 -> 12.5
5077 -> 14.9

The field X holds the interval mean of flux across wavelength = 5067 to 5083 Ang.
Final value 13.6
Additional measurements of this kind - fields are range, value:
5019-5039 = 12.9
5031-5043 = 13.1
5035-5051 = 13.1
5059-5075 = 13.8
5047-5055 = 14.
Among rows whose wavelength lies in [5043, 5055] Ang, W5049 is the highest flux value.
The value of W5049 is 14.6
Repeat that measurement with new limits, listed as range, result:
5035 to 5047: 13.7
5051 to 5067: 15.4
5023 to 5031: 12.5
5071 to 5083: 14.9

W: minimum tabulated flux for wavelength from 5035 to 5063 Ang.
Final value 12.5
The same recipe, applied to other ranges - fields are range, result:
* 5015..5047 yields 11.4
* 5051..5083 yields 12.4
